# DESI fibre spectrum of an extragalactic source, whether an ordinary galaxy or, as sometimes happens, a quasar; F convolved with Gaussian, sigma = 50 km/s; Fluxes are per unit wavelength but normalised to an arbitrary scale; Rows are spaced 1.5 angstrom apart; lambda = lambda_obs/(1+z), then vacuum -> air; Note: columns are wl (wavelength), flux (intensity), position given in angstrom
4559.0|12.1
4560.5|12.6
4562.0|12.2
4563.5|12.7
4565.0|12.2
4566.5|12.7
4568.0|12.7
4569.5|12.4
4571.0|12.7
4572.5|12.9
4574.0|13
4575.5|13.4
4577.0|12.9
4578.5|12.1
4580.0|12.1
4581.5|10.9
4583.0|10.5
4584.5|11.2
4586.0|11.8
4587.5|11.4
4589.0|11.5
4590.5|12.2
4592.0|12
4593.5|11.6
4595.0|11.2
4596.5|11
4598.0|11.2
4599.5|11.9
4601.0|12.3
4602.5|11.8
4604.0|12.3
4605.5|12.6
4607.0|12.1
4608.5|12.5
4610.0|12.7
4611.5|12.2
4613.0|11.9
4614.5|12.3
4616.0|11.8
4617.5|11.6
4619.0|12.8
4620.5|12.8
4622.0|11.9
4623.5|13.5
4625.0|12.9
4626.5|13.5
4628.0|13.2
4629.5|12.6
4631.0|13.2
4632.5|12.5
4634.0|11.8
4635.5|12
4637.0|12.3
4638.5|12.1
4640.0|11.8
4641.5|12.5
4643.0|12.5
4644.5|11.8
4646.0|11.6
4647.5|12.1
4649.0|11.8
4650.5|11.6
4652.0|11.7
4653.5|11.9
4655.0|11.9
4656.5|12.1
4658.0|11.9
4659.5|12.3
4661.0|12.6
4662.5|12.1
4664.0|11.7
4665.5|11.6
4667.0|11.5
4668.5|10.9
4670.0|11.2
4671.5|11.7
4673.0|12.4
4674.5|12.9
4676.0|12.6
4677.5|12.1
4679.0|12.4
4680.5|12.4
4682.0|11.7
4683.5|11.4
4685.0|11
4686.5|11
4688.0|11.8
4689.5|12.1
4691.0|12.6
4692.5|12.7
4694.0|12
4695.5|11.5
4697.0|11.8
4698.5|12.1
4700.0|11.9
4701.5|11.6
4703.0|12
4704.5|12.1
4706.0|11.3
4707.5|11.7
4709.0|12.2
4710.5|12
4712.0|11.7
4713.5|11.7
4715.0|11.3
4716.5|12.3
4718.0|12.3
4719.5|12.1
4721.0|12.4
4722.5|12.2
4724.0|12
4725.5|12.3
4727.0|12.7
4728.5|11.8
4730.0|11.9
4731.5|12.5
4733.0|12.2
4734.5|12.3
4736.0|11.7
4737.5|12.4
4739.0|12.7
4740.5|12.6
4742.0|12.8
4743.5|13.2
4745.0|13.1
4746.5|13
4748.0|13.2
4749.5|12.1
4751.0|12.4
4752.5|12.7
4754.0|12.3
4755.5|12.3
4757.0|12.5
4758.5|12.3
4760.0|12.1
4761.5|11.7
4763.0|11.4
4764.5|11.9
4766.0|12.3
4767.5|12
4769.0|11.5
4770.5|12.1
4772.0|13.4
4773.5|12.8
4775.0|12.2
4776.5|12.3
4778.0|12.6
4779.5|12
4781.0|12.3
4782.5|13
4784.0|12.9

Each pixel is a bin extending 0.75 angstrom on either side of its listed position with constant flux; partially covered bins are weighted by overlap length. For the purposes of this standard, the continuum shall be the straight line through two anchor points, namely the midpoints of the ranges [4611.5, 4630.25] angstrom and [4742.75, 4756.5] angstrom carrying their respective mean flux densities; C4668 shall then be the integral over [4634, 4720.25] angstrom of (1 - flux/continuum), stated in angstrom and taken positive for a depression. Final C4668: 4.7 angstrom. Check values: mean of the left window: 12.6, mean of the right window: 12.7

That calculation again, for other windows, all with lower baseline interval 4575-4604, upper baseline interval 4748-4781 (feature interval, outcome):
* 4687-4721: 0.4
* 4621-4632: -1.0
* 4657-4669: 0.1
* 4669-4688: 0.2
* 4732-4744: -0.3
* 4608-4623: -0.6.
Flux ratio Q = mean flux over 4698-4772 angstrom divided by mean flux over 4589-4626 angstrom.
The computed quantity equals 1.01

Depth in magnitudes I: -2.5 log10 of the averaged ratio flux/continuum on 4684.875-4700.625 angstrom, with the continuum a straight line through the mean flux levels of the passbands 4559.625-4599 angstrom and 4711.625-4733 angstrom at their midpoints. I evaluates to 0.02 mag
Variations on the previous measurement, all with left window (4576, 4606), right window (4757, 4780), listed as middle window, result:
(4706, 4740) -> 0.00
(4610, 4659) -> -0.04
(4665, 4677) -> 0.01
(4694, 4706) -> 0.02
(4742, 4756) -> -0.05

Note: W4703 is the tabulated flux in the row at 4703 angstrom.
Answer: 12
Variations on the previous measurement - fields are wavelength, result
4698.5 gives 12.1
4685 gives 11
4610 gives 12.7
